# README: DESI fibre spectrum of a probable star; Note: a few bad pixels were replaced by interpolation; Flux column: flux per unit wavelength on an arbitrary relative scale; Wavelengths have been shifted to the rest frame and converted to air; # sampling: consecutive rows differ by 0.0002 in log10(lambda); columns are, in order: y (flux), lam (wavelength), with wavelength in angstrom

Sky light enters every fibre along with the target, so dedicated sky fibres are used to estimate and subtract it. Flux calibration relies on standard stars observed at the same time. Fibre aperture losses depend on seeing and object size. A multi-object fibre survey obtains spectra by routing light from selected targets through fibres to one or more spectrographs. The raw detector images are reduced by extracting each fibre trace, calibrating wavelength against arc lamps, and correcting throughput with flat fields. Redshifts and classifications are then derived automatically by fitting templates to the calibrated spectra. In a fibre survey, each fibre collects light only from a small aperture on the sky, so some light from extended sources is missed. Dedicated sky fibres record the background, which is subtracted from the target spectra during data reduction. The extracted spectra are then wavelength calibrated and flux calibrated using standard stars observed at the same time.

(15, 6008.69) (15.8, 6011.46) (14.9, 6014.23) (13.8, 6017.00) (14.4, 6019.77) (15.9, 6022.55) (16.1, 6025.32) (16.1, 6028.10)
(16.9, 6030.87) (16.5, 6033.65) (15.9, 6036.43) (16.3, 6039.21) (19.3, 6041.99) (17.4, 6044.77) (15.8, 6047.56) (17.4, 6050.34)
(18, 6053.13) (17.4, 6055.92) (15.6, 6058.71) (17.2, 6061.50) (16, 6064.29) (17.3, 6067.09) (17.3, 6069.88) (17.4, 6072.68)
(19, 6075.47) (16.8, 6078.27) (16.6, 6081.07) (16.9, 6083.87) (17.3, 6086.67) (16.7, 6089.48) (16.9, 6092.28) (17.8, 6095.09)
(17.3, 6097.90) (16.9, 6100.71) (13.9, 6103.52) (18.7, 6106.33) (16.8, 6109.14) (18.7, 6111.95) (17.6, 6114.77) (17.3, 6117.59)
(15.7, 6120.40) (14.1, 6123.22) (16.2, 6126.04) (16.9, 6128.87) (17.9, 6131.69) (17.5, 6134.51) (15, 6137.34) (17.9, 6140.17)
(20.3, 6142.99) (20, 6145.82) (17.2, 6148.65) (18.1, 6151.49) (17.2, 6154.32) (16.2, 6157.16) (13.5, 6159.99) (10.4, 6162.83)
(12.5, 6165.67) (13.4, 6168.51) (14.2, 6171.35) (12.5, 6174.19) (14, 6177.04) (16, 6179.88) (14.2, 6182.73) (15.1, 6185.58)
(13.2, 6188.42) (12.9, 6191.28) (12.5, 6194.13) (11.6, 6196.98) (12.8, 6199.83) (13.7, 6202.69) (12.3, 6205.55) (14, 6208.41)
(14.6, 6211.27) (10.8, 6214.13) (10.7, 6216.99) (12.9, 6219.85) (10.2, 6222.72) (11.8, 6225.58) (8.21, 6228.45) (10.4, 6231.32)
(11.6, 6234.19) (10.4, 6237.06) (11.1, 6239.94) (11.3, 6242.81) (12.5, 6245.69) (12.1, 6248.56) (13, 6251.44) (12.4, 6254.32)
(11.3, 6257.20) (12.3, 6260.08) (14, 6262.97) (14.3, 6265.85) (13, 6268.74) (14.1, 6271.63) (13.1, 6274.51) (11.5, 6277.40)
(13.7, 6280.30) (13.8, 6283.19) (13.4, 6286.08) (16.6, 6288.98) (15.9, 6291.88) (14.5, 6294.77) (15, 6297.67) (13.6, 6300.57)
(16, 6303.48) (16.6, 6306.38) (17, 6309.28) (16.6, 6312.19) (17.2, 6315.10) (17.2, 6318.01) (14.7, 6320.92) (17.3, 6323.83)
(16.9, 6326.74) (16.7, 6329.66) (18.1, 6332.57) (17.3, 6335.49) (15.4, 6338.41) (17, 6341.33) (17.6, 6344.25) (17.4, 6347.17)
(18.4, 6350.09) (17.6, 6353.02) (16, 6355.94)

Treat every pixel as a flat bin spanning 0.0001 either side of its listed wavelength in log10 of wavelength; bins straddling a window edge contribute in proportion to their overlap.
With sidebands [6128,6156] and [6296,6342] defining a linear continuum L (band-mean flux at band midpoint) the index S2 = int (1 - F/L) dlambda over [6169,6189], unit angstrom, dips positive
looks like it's 3.8 angstrom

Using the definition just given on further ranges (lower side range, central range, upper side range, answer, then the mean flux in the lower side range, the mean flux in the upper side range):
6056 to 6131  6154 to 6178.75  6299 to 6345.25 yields 4.6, 16.9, 16.6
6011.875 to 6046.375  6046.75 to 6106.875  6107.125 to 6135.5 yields -1.7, 16.1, 16.9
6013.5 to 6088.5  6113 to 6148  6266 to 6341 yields -2.0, 16.7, 15.4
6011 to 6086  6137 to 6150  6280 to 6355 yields -1.5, 16.6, 16.3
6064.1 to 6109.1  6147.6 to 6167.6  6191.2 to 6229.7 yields -1.0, 17.1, 12.1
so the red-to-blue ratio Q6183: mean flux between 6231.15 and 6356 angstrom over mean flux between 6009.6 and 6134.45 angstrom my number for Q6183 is 0.88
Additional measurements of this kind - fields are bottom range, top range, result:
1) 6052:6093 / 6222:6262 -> 0.67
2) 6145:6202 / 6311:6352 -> 1.19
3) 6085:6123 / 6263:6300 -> 0.83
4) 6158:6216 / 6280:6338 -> 1.21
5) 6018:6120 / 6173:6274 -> 0.74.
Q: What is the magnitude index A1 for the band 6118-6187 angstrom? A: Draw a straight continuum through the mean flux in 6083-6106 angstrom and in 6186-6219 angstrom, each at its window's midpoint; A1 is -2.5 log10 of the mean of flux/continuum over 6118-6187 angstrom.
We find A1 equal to -0.08 mag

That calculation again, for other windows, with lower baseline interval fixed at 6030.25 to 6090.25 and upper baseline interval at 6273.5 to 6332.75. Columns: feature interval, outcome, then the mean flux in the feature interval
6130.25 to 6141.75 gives -0.037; 17.1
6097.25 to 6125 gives 0.002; 16.7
